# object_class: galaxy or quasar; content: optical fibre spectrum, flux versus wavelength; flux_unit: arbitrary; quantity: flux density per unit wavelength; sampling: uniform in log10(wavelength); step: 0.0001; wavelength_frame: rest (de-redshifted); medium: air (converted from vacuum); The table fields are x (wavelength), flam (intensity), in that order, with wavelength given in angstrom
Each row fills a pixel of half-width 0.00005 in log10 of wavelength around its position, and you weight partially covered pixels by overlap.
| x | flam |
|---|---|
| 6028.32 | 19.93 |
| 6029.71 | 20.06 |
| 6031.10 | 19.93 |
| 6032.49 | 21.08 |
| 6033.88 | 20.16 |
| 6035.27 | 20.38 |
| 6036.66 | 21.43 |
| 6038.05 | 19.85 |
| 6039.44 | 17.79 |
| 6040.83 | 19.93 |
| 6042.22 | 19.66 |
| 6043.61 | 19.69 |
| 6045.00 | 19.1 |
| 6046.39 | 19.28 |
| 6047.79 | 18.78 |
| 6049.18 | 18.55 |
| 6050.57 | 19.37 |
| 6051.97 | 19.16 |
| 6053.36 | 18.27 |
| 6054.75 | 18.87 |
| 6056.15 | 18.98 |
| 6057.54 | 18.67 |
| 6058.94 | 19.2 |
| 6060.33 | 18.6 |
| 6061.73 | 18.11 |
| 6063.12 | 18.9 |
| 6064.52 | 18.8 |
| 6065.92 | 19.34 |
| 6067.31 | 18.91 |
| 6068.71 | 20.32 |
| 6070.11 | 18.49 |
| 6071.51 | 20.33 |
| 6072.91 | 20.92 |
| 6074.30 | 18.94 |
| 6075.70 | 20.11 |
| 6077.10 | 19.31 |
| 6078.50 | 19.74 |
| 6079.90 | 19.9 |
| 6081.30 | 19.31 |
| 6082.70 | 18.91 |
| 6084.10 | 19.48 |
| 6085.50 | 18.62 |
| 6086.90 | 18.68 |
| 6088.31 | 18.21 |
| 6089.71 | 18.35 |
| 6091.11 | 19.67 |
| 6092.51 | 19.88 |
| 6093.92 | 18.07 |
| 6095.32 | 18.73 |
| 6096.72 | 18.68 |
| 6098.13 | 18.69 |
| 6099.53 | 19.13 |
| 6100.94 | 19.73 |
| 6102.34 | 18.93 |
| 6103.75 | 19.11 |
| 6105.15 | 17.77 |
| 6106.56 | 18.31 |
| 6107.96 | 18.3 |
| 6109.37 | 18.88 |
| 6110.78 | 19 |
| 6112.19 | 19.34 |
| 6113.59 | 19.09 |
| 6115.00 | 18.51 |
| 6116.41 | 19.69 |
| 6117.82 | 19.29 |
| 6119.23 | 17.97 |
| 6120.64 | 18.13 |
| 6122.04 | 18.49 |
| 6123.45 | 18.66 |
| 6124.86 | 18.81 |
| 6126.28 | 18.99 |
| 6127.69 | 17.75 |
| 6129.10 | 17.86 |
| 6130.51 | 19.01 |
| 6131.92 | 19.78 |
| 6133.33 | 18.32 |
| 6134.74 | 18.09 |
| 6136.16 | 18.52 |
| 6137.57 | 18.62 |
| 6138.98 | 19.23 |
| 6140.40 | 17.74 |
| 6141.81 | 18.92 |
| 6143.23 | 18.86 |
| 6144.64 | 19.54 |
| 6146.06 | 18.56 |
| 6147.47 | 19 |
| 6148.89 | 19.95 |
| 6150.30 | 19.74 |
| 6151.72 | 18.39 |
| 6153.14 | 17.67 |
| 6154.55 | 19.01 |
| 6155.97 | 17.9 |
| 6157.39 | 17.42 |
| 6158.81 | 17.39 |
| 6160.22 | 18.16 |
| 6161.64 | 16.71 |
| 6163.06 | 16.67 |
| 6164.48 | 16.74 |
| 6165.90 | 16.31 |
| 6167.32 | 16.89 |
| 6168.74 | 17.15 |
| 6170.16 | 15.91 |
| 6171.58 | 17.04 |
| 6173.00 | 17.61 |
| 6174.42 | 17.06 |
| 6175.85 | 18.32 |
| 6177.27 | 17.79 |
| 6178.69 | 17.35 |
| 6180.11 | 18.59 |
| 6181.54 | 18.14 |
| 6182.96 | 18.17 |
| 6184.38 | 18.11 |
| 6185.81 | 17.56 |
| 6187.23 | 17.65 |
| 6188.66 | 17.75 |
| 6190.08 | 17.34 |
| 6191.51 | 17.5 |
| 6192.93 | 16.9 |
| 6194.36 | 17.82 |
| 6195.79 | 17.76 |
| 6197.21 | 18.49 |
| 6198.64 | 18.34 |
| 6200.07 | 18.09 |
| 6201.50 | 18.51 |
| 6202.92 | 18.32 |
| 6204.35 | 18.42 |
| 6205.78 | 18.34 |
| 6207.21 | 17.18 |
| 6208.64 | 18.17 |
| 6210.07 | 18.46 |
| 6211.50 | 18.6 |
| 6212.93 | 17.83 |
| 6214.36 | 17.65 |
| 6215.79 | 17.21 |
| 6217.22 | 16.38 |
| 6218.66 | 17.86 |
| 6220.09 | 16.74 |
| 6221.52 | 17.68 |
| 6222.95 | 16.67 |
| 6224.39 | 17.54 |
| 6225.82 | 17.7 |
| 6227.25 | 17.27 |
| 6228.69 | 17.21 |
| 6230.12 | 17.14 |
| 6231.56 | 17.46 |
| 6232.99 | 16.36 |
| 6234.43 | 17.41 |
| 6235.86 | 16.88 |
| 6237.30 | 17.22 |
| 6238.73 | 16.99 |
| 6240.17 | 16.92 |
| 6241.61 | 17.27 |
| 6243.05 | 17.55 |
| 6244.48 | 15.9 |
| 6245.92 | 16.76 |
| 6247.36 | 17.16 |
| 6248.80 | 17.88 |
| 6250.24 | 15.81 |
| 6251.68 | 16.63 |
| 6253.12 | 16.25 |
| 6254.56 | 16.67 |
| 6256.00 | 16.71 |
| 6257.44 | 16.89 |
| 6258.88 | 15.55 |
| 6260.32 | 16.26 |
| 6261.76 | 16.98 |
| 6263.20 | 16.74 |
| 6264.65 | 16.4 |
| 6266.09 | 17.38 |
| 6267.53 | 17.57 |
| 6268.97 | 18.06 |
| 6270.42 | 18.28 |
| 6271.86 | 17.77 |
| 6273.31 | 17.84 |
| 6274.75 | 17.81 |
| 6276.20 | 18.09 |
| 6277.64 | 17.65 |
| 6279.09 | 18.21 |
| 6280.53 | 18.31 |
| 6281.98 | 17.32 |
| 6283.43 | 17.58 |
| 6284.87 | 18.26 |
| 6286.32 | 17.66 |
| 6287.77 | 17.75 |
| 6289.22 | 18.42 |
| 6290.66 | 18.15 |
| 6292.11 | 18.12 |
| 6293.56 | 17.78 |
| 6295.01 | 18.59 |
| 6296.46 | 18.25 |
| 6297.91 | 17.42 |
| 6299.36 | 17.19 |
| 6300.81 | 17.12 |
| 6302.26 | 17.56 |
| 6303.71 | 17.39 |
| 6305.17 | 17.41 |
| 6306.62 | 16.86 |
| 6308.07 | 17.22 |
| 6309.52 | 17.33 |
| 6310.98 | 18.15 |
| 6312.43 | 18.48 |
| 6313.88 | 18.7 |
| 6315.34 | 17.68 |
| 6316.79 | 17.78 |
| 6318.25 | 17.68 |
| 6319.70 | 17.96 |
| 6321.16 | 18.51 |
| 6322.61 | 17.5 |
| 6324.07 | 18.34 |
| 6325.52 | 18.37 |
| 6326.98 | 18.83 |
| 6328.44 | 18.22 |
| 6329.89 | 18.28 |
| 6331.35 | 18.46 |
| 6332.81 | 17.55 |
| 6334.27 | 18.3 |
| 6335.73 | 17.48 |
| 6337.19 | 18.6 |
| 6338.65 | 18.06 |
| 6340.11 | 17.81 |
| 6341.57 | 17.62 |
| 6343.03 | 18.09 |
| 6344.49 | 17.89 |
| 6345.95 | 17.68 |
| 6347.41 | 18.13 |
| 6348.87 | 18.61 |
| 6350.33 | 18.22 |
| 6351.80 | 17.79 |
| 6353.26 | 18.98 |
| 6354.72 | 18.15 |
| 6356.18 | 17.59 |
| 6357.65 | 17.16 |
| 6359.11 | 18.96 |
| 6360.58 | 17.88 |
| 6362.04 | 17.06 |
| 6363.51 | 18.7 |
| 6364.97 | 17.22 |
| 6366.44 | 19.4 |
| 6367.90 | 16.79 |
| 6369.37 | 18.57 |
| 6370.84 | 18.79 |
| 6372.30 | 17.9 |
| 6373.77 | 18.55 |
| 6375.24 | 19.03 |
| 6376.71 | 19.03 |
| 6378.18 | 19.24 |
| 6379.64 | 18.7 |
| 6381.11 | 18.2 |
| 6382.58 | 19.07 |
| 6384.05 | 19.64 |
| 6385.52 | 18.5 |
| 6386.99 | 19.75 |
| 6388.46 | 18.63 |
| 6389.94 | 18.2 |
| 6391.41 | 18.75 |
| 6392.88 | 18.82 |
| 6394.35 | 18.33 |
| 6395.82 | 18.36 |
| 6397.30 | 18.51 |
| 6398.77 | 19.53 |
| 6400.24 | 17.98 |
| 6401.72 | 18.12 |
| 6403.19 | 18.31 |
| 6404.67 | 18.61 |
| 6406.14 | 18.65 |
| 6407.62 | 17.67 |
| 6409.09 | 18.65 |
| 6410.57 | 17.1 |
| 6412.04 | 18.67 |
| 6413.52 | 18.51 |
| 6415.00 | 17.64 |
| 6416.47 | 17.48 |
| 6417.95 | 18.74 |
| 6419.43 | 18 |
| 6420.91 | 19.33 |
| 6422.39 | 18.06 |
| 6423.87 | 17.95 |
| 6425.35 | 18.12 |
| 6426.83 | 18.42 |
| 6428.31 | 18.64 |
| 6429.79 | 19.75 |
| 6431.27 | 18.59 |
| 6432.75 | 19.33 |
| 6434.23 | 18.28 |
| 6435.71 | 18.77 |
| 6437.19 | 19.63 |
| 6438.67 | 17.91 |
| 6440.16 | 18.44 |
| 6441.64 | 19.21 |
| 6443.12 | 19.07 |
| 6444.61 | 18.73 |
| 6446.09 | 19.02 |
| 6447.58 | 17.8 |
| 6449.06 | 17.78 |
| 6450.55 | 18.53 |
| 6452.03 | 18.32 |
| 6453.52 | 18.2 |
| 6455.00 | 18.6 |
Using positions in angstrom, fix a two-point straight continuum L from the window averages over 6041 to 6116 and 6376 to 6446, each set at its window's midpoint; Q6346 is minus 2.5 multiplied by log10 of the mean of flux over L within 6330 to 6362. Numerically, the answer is 0.04 mag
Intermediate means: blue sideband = 19.1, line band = 18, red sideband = 18.6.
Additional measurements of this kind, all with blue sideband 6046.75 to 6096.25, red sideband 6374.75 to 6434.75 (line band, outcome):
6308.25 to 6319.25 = 0.05 mag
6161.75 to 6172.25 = 0.14 mag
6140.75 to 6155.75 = 0.00 mag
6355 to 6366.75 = 0.04 mag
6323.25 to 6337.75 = 0.03 mag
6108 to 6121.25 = 0.01 mag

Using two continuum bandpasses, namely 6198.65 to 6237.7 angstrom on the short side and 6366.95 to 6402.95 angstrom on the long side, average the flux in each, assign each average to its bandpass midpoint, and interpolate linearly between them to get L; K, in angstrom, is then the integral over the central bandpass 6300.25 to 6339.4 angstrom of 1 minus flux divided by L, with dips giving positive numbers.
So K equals 0.64 angstrom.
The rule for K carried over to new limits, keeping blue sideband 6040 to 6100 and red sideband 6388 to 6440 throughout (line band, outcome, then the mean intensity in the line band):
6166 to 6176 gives 1.0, 17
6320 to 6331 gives 0.2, 18.3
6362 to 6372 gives 0.2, 18.1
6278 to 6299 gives 0.8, 18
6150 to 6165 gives 0.9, 17.8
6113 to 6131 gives 0.4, 18.6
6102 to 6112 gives 0.2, 18.6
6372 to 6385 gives -0.2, 18.8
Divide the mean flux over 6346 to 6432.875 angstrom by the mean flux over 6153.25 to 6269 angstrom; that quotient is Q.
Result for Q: 1.06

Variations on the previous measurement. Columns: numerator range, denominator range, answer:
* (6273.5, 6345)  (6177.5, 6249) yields 1.02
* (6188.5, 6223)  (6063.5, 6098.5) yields 0.93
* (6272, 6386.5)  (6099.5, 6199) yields 0.99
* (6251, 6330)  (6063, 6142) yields 0.93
